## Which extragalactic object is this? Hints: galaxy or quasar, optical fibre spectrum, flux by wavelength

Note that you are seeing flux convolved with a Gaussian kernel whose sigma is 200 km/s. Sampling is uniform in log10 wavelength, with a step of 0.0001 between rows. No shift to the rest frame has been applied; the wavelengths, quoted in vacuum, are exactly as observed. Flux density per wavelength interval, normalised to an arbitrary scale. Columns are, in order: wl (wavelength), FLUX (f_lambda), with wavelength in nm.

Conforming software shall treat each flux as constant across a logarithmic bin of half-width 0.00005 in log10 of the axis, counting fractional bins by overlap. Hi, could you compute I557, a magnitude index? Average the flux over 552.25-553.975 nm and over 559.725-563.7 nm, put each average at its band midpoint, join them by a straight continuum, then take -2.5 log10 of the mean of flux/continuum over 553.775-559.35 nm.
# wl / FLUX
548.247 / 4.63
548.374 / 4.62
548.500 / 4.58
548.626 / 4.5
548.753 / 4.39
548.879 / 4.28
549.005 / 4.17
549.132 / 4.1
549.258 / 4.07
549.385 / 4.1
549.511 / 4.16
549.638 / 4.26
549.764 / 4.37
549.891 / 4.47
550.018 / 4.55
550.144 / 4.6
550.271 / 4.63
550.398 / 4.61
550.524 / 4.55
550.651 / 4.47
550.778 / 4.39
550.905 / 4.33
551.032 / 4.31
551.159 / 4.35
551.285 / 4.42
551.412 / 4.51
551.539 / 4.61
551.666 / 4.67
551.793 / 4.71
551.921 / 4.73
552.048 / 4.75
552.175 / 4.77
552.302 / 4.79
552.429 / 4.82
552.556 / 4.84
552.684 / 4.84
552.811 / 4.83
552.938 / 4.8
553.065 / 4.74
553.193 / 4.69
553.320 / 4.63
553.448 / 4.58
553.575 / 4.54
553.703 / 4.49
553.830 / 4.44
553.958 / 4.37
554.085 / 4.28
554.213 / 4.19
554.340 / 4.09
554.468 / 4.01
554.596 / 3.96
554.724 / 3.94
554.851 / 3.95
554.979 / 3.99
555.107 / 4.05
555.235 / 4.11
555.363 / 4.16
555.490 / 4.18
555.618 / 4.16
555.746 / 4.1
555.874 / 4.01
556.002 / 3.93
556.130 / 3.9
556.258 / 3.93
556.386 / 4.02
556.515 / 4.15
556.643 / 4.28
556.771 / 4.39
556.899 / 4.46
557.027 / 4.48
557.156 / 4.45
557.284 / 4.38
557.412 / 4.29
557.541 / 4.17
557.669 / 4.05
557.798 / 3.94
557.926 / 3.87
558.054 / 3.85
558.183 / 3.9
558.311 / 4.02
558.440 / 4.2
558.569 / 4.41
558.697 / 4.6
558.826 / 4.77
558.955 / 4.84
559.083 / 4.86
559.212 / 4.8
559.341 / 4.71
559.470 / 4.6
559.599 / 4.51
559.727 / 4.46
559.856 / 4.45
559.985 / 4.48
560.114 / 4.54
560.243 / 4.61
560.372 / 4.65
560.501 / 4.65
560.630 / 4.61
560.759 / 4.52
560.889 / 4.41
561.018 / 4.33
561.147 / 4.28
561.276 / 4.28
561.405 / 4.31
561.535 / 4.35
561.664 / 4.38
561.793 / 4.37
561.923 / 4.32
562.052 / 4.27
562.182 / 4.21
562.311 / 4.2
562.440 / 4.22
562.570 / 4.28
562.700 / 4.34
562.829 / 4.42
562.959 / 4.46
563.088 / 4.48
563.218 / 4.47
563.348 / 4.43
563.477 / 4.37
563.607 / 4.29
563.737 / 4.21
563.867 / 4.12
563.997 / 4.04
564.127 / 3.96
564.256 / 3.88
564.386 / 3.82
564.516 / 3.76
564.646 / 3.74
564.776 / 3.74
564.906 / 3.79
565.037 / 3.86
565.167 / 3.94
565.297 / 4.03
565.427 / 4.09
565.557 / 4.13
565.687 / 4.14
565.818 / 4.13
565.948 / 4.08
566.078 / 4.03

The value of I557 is 0.09 mag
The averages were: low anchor 4.68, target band 4.21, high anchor 4.4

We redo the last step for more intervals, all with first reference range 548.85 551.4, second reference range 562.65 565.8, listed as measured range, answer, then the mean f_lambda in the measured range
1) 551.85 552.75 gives -0.111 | 4.79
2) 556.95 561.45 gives -0.054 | 4.41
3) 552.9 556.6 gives 0.016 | 4.22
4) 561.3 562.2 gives -0.043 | 4.32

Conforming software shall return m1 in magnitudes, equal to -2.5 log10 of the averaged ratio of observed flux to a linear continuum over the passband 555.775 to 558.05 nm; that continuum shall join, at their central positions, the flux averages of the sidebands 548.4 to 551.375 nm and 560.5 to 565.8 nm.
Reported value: 0.03 mag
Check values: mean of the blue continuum 4.38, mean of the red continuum 4.2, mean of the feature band 4.15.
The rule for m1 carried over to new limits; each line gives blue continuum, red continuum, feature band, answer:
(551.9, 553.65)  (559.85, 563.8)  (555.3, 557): 0.12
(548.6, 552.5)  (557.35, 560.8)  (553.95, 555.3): 0.09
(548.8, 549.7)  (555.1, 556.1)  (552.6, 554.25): -0.12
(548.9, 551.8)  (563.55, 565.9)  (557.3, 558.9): 0.00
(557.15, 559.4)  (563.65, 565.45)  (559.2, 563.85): -0.07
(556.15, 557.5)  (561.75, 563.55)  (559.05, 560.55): -0.07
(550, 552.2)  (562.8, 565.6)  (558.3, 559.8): -0.08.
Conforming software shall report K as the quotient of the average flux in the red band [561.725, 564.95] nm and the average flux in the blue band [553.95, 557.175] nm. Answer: 1.0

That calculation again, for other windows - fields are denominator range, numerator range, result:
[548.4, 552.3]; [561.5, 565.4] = 0.93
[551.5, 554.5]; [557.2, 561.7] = 0.96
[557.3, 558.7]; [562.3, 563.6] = 1.06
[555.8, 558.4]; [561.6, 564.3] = 1.04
